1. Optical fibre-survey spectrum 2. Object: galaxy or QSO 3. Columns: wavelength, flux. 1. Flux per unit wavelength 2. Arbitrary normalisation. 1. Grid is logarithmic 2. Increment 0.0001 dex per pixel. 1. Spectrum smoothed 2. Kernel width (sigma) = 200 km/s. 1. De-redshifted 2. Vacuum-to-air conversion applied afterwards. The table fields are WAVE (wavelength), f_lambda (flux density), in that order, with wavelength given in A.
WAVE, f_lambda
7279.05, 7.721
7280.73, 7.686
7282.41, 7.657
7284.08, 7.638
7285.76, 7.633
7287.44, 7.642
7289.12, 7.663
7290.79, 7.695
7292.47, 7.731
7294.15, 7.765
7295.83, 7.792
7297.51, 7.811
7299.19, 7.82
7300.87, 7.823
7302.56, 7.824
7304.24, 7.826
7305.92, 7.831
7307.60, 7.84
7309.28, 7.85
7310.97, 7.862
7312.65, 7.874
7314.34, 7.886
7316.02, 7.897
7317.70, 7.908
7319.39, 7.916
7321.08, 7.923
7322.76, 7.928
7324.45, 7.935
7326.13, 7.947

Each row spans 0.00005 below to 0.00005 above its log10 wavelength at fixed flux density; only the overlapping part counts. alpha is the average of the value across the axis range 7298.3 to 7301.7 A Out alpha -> 7.82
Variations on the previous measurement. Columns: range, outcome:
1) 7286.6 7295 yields 7.7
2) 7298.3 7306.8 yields 7.82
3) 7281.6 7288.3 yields 7.64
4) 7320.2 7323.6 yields 7.93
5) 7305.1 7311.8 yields 7.84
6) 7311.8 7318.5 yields 7.9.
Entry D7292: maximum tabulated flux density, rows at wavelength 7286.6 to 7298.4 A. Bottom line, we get 7.811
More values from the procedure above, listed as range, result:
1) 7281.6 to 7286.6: 7.657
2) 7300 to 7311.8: 7.862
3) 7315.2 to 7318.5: 7.908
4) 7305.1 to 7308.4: 7.84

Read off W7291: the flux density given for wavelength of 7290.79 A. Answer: 7.695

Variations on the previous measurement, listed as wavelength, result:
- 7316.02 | 7.897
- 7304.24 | 7.826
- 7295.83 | 7.792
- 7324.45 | 7.935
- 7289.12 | 7.663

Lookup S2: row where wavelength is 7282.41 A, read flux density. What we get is 7.657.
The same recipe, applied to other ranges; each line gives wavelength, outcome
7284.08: 7.638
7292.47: 7.731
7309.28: 7.85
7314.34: 7.886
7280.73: 7.686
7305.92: 7.831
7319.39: 7.916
